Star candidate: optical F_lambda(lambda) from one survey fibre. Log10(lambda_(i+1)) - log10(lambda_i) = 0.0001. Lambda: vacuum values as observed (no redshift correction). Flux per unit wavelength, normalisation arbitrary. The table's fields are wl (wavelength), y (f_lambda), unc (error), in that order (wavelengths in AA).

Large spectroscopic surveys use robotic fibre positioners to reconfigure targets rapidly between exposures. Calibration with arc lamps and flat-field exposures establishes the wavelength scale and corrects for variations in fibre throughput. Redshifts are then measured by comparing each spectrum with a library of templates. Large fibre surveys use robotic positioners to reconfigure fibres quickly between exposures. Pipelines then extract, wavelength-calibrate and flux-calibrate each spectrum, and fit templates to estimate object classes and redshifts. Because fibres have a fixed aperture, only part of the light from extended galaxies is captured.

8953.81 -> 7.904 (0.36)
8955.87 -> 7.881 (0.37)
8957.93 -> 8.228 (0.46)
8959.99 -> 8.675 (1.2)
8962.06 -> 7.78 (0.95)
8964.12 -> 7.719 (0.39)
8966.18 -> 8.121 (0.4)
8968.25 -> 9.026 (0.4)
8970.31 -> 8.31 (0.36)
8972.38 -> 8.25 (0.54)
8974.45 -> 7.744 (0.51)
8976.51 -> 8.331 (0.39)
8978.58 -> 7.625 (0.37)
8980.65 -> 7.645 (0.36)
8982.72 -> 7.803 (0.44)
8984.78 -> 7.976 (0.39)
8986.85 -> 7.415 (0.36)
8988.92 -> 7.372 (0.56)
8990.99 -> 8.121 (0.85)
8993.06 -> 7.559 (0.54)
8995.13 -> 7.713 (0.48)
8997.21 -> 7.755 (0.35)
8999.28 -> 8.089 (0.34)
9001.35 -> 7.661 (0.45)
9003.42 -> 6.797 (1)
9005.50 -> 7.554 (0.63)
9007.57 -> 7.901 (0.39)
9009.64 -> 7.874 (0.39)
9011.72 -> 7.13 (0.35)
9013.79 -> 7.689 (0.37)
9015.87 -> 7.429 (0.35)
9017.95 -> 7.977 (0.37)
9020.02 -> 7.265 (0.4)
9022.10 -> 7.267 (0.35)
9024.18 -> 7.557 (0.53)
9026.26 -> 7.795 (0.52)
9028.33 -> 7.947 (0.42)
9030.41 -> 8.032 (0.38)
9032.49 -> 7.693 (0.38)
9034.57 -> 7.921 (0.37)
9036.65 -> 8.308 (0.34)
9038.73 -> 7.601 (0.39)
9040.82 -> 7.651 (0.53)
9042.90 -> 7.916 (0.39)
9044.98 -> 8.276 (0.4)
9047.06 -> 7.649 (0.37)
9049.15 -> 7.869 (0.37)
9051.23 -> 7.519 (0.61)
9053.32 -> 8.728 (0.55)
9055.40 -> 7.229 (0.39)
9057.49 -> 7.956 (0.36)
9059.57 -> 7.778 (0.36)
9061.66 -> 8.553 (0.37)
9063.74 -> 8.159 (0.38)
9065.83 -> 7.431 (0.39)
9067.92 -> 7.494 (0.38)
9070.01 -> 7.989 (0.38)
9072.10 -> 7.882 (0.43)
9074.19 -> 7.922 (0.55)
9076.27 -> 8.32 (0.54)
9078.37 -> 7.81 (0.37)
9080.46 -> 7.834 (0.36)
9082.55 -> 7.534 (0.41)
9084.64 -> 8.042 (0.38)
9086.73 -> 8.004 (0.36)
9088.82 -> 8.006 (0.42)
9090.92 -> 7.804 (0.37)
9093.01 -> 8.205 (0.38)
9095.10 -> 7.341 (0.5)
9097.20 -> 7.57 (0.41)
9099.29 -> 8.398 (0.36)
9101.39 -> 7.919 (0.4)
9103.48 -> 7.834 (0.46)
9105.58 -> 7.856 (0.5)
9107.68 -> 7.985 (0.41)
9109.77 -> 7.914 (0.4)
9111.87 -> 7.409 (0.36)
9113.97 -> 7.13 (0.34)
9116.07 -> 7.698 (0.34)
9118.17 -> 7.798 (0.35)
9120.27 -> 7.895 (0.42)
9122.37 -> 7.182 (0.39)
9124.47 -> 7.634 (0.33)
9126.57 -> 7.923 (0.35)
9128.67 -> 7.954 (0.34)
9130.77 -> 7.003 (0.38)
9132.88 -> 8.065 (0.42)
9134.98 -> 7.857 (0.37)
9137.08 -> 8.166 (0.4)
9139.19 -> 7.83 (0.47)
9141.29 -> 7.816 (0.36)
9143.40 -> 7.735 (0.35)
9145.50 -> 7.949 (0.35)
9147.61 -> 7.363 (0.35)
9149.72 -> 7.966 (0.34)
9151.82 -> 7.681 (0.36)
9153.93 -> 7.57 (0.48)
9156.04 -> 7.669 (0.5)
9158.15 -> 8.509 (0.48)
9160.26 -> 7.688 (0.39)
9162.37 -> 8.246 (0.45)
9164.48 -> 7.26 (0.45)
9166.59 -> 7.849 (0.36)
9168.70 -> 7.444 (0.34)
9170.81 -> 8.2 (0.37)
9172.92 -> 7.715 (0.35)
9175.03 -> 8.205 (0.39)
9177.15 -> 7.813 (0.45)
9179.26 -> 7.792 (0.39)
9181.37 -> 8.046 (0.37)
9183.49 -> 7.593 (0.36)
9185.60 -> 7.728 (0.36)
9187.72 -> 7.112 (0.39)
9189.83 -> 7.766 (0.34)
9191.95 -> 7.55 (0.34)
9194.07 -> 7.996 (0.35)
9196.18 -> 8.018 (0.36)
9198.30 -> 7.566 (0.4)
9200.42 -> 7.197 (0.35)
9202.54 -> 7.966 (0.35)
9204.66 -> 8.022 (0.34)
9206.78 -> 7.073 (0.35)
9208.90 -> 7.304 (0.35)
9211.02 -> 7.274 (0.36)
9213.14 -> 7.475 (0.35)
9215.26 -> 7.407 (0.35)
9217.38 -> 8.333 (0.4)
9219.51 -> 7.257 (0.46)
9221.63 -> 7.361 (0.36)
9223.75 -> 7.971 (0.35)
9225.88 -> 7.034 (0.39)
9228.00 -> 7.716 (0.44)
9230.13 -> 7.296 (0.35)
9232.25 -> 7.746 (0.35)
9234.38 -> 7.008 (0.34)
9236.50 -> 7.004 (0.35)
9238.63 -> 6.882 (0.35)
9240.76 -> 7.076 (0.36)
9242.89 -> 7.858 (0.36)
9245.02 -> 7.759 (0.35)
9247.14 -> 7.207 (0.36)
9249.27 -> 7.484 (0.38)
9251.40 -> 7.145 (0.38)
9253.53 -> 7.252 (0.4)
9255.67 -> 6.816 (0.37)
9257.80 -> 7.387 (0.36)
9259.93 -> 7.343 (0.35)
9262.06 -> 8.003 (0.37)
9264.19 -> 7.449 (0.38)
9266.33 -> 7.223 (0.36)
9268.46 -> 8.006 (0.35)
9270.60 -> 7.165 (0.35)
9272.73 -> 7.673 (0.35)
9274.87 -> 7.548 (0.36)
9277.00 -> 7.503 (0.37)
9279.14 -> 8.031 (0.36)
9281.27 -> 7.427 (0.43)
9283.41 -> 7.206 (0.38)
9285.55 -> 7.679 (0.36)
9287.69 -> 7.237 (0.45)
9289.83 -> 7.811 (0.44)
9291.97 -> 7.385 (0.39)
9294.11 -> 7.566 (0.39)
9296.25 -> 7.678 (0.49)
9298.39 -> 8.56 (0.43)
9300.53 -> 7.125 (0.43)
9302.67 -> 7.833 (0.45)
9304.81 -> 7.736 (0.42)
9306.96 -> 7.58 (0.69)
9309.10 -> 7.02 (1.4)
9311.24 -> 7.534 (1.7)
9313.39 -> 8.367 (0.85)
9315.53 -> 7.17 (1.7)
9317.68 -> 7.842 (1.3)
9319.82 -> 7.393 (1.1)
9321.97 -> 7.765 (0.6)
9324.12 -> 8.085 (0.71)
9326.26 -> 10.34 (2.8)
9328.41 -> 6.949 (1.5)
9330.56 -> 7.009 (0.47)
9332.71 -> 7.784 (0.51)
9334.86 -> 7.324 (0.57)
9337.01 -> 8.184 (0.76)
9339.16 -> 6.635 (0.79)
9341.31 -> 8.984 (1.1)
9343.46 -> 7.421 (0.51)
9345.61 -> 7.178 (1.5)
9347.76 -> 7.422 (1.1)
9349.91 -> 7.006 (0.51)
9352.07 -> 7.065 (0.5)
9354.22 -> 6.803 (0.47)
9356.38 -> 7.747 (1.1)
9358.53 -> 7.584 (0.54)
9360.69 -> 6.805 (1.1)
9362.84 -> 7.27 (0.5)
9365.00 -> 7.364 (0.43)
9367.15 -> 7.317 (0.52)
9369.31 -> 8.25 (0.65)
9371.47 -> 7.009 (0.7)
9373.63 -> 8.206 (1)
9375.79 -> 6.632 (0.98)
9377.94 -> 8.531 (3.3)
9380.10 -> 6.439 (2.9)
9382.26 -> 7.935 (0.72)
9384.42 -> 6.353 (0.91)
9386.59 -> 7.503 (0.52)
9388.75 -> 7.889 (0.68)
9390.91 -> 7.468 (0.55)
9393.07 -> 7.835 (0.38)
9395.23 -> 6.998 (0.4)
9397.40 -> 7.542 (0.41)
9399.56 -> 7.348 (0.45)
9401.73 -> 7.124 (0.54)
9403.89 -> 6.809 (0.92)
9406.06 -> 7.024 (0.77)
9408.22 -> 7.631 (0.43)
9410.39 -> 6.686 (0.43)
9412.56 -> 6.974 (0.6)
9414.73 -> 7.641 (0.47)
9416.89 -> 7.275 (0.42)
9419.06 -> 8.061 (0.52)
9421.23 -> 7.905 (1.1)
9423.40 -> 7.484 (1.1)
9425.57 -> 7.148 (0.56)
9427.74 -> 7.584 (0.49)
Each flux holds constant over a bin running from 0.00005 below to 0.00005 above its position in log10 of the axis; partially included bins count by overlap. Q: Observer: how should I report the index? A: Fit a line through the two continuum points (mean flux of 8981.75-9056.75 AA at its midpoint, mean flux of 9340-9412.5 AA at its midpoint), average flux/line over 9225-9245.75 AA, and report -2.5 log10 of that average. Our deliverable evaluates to 0.03 mag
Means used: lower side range 7.72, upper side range 7.36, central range 7.33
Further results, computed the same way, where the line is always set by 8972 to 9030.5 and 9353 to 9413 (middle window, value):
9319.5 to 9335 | -0.07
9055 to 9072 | -0.03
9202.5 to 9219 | -0.01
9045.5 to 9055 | -0.04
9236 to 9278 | 0.01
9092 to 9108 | -0.04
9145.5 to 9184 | -0.04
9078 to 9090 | -0.04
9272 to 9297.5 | -0.02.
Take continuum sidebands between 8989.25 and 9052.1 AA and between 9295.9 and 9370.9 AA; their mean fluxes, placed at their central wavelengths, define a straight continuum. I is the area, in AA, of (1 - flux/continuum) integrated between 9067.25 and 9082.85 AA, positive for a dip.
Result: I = -0.36 AA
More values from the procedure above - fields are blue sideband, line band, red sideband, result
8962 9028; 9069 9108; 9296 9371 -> -1.0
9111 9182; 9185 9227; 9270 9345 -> 0.9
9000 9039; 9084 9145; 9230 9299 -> -1.7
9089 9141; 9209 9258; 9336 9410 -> 1.4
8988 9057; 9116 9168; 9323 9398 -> -0.8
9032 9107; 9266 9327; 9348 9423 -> -1.6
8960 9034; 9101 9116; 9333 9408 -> -0.1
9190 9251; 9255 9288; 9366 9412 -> -0.2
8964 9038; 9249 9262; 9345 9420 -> 0.4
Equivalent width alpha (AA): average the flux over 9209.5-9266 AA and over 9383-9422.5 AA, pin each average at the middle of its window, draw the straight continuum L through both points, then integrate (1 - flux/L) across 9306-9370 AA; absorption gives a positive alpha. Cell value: -1.76 AA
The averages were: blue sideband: 7.4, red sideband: 7.34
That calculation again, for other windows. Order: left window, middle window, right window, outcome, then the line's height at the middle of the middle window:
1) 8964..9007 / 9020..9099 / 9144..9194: -0.4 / 7.81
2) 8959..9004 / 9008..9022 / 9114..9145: 0.5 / 7.86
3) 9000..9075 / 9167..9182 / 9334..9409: -0.5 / 7.61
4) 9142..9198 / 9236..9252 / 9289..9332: 0.9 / 7.76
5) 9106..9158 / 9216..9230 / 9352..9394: 0.0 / 7.61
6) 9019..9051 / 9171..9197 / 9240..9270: -0.9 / 7.54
